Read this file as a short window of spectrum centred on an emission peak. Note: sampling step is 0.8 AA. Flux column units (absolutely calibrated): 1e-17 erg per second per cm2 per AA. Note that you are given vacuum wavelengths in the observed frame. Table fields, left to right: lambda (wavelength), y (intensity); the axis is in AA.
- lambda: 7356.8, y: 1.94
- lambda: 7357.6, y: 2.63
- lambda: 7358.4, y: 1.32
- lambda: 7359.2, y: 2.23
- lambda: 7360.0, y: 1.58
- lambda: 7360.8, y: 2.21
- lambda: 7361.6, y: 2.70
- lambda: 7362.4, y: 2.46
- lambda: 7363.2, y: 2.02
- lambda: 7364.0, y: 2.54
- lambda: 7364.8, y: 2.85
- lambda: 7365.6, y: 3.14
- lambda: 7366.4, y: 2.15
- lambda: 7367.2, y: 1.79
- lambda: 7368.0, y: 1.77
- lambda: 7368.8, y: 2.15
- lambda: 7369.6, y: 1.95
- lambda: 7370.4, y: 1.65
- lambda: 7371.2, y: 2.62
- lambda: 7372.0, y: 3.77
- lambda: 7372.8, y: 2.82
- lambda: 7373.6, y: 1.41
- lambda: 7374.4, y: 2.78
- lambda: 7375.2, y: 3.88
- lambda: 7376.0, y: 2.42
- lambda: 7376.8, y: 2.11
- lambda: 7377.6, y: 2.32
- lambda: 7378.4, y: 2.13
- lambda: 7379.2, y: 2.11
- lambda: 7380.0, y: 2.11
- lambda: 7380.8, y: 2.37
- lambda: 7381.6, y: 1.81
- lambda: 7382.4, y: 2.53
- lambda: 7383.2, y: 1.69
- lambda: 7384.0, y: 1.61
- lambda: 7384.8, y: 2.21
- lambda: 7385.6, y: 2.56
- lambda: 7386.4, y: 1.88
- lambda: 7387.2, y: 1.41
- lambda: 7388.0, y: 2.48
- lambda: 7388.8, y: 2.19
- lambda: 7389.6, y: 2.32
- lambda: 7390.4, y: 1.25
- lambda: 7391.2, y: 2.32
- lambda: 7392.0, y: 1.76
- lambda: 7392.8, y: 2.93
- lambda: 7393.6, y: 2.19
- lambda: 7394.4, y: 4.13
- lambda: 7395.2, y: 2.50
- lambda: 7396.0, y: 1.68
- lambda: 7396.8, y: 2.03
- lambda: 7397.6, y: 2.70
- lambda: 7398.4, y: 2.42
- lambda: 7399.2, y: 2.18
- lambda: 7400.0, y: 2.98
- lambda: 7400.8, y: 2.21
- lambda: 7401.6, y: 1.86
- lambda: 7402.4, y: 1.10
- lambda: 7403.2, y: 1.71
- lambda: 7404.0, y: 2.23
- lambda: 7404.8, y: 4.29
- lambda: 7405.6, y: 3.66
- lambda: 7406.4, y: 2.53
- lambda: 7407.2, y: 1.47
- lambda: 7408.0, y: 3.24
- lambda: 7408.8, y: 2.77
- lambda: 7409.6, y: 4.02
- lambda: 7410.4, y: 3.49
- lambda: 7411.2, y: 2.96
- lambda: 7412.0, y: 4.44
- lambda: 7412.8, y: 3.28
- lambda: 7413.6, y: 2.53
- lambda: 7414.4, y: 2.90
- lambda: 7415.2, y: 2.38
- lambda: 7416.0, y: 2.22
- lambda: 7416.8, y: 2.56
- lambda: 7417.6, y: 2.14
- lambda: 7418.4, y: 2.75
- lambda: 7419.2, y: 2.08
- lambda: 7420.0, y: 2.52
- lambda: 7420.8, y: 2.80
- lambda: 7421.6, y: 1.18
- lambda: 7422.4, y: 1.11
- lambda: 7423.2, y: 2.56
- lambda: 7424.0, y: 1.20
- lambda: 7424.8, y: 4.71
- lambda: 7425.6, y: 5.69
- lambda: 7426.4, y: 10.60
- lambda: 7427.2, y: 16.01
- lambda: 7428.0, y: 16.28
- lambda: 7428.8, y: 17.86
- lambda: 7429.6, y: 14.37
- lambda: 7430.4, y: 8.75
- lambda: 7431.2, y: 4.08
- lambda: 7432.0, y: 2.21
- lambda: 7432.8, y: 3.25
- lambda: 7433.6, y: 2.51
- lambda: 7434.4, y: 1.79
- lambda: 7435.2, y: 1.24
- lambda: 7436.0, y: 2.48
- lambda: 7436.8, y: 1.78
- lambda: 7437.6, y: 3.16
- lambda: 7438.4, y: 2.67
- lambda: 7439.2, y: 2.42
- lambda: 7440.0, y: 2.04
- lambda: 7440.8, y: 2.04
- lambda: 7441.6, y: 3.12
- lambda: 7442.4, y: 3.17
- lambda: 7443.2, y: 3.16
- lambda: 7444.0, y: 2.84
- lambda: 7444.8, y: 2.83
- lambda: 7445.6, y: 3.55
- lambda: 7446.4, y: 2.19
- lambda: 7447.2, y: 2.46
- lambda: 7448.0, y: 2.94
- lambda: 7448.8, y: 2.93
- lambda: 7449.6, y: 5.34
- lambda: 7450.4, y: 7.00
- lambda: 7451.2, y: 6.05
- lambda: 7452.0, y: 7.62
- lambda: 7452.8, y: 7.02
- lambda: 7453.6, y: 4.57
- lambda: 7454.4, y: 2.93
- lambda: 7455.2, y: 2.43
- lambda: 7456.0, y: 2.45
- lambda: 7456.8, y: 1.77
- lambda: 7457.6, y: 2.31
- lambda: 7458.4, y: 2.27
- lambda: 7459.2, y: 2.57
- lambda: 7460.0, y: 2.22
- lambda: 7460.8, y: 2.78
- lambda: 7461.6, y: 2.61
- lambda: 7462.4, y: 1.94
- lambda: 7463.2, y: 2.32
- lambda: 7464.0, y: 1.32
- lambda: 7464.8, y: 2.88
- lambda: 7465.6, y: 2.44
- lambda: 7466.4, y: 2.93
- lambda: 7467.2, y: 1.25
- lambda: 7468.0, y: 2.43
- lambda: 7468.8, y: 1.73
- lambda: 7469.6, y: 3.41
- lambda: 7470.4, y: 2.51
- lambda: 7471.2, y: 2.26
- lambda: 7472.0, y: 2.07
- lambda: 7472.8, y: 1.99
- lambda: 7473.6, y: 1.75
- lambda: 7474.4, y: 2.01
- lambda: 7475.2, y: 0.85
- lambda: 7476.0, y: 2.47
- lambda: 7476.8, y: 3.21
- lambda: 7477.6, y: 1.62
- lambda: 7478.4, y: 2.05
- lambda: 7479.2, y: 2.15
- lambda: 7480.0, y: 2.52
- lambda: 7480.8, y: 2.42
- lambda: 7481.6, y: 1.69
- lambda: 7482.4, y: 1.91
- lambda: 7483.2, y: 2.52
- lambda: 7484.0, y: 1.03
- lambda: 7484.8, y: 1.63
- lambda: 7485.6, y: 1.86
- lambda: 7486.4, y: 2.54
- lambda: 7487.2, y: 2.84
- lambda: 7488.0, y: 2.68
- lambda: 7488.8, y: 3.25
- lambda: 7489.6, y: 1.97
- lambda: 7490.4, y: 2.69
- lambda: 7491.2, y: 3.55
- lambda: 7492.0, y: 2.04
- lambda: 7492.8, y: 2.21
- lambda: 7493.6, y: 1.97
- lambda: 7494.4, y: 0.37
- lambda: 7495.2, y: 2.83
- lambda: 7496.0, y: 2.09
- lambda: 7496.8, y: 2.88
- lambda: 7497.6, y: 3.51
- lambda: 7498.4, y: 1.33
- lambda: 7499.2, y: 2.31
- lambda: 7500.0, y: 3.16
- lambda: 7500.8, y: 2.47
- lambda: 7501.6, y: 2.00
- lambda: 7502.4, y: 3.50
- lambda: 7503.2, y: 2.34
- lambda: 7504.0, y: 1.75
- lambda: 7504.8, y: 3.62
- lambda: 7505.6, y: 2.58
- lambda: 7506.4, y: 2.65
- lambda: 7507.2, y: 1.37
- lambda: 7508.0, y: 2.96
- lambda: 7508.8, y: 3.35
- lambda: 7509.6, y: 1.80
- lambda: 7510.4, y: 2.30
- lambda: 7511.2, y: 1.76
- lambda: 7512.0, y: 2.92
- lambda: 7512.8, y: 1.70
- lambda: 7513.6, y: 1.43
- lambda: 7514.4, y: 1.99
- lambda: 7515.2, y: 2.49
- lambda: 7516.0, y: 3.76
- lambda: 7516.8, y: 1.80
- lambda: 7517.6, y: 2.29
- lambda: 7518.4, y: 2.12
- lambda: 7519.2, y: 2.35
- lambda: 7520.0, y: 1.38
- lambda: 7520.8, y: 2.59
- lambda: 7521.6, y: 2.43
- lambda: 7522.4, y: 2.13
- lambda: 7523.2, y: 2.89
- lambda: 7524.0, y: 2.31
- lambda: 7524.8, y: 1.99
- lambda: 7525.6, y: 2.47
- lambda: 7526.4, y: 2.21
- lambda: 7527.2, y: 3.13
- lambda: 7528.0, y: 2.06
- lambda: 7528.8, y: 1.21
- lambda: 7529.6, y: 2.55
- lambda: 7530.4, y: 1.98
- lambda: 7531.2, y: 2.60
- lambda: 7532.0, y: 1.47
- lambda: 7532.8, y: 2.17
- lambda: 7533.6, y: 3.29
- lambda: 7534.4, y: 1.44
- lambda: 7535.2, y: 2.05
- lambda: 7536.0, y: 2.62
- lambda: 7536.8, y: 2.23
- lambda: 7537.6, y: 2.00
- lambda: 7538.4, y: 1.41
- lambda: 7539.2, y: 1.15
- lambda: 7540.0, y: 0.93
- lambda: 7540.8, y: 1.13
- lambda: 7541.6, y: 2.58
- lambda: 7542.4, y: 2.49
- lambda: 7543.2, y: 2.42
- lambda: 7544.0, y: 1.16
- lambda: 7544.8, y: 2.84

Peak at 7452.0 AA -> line [N II] 6583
